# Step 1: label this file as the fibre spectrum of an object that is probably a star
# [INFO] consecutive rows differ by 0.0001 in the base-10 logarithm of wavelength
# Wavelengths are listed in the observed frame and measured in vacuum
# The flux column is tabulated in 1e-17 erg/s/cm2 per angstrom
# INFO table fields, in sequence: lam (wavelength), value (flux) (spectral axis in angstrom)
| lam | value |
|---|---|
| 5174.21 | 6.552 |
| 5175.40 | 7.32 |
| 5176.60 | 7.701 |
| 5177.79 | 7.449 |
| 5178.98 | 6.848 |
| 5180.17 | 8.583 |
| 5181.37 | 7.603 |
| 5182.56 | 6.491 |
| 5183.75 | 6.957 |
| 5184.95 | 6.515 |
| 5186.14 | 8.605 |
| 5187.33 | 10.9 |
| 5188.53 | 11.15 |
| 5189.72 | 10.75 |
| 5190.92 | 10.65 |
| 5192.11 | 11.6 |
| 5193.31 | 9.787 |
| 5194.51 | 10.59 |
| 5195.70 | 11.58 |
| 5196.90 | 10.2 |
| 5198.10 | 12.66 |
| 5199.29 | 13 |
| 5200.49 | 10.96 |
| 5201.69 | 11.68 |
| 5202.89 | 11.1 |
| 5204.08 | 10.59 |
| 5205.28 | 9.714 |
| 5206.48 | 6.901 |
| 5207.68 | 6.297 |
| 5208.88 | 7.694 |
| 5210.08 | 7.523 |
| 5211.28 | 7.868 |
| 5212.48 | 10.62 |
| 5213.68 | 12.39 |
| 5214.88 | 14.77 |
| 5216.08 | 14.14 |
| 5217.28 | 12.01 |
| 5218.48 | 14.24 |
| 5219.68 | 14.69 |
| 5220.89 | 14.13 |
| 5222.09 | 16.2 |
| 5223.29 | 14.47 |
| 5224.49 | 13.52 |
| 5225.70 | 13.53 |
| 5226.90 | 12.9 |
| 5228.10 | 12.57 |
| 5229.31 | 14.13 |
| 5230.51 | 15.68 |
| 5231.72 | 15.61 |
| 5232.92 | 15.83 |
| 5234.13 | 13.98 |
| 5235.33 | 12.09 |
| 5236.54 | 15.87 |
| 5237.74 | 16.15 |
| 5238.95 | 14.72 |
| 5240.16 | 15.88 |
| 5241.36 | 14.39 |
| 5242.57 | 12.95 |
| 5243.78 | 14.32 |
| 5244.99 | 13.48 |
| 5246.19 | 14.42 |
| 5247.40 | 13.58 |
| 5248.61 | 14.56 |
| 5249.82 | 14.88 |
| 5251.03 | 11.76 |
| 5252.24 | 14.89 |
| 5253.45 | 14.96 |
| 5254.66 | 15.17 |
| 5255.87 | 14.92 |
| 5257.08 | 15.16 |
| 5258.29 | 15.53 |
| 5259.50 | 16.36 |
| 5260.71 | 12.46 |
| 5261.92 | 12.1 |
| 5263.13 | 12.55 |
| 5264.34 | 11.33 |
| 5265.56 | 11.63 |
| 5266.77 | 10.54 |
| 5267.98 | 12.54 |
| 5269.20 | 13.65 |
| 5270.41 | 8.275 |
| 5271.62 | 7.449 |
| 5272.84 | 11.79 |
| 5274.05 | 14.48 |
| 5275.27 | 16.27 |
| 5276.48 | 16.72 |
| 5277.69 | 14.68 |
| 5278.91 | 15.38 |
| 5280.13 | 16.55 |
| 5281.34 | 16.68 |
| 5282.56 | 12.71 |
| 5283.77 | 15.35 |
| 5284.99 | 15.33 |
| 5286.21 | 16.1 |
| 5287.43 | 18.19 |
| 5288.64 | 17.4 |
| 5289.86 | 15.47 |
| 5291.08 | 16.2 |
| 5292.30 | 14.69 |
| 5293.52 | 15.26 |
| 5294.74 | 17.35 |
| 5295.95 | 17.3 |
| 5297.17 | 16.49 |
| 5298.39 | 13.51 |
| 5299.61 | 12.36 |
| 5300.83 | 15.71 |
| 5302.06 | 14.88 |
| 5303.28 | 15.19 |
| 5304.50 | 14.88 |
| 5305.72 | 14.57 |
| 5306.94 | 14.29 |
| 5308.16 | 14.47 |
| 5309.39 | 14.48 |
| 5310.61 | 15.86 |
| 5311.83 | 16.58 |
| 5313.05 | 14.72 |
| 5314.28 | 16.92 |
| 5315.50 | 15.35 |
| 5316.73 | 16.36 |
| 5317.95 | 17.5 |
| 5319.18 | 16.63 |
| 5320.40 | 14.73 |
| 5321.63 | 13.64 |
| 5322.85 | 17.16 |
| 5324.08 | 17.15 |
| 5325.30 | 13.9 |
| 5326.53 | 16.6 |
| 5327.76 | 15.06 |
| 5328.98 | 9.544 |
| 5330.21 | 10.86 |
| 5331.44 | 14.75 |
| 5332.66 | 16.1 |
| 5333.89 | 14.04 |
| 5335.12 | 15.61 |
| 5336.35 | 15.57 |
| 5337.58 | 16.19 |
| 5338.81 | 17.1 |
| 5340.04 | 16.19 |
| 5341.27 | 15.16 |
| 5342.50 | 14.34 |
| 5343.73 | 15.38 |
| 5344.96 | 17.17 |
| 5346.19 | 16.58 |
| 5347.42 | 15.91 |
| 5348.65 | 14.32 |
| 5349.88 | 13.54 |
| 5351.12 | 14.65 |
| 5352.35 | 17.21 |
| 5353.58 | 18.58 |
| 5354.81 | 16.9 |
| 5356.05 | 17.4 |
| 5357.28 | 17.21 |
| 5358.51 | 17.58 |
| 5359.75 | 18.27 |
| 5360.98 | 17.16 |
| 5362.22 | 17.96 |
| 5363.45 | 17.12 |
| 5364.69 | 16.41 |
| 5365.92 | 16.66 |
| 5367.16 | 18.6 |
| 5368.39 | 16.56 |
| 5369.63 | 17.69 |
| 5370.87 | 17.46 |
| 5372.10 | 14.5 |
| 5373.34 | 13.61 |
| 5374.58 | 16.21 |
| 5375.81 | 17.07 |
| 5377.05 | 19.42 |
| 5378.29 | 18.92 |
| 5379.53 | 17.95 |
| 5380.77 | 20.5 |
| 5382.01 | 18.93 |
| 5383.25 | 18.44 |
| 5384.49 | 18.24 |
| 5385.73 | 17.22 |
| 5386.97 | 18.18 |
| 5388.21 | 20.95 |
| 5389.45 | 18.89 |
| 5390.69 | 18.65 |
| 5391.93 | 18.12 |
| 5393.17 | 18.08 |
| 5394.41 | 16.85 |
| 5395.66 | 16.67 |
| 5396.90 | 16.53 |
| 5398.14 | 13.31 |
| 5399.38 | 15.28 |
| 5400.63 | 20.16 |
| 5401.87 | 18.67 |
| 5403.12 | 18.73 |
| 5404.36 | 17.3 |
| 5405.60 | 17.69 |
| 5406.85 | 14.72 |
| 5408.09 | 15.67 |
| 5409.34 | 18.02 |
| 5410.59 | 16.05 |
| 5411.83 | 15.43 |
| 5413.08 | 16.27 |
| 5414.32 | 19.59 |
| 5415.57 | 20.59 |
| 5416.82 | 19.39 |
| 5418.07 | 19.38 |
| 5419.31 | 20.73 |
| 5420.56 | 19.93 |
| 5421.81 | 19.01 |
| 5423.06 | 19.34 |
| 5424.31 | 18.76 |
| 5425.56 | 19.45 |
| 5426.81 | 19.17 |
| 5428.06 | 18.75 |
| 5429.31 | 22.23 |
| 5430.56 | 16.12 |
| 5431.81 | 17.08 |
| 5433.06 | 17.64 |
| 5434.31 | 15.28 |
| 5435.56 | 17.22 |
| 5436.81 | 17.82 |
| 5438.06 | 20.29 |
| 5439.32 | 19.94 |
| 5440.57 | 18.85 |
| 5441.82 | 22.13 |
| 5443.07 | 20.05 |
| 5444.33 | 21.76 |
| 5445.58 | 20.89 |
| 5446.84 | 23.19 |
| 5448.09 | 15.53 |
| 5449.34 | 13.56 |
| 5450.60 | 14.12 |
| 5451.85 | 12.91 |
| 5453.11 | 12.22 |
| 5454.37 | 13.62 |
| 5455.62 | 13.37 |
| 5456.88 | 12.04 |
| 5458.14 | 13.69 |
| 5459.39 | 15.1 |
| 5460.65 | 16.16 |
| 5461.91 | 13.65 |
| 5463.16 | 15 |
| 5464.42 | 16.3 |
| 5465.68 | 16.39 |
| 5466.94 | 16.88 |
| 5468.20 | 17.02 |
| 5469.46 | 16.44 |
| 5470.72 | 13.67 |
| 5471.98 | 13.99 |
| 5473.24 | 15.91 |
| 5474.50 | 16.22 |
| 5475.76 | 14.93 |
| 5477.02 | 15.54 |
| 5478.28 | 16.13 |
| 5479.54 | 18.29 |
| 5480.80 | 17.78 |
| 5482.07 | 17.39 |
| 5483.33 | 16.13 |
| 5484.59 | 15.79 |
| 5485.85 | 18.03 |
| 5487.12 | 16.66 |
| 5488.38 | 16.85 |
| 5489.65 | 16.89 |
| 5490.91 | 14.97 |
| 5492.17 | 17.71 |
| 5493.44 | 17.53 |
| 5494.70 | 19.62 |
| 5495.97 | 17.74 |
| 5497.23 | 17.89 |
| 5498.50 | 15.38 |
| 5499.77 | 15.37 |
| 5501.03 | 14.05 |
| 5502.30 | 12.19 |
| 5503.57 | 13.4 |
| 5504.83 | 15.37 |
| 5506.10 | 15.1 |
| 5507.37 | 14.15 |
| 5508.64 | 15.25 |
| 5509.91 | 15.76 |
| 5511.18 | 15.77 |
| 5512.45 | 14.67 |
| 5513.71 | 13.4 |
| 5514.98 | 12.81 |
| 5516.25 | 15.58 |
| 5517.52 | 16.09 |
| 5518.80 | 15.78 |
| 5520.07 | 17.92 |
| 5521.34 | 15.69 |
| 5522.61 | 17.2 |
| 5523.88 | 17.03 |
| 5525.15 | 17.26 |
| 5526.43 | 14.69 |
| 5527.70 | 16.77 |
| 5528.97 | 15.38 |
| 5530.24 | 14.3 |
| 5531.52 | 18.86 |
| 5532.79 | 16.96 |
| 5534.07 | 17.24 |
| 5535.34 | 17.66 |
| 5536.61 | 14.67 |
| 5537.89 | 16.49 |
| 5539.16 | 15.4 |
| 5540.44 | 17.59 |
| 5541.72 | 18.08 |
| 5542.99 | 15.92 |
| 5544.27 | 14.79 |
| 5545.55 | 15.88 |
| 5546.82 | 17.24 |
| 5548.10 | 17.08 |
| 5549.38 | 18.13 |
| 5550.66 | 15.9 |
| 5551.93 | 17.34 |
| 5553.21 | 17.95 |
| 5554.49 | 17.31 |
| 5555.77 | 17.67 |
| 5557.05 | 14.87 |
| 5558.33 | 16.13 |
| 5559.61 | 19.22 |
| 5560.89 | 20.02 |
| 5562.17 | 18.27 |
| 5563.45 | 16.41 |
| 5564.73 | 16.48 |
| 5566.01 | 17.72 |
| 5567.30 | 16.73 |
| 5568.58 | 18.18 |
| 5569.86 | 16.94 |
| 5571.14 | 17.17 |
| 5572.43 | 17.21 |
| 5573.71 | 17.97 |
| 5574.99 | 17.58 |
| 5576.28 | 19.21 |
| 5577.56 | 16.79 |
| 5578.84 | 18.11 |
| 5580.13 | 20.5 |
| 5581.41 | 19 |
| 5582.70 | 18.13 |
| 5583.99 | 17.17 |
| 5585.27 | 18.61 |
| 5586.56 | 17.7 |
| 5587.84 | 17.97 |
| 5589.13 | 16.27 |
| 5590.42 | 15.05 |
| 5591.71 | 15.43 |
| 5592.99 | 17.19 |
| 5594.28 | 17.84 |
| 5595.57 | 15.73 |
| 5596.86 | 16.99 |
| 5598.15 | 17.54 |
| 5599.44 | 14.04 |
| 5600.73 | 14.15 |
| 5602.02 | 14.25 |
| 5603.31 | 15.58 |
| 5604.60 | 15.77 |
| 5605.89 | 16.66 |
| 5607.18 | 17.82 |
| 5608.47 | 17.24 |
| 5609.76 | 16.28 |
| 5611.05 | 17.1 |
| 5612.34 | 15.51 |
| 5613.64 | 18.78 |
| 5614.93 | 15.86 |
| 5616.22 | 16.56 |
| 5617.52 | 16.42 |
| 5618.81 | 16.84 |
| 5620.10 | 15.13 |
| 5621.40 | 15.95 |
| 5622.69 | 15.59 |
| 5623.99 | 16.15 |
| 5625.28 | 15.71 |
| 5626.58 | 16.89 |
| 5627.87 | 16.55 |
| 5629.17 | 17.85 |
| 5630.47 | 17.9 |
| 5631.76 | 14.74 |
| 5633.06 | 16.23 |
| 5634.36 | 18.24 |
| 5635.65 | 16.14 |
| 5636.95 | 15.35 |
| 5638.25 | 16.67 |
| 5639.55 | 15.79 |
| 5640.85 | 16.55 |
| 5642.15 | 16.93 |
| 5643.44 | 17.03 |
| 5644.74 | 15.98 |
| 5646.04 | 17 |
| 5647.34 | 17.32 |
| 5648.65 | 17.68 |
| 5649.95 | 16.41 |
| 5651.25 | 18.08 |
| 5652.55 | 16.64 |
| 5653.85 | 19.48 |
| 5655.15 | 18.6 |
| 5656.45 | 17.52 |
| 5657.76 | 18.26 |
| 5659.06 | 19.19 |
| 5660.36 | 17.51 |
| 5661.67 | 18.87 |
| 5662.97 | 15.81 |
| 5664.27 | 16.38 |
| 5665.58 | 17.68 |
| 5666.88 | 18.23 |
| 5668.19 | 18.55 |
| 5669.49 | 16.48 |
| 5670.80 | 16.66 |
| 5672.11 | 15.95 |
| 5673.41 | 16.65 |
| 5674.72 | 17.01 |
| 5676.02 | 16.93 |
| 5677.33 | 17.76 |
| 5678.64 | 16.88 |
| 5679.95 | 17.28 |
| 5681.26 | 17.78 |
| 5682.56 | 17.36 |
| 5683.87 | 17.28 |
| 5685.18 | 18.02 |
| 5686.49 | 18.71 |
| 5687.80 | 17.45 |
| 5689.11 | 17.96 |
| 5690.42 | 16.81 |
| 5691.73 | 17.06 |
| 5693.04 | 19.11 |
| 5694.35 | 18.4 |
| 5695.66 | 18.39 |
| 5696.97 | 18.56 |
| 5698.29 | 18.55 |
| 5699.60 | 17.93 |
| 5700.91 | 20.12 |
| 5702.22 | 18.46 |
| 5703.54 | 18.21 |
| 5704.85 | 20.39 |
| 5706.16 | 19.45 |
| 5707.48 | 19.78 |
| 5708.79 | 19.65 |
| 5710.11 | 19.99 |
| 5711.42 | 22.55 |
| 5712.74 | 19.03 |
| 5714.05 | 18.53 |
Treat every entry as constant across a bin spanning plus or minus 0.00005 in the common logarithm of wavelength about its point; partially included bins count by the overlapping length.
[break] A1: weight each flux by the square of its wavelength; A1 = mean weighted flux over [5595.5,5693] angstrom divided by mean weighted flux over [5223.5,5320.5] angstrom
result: 1.33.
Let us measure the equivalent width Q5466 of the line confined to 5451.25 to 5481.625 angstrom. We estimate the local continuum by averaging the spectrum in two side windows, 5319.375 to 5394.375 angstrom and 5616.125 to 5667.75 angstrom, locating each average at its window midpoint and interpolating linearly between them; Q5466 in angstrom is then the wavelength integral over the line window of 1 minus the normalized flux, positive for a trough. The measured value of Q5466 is 2.9 angstrom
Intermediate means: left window 16.6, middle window 15.1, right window 17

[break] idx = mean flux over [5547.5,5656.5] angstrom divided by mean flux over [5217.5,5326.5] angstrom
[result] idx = 1.2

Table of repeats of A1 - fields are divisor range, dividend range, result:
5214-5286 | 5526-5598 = 1.37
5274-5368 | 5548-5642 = 1.19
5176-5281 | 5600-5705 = 1.62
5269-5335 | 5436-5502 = 1.17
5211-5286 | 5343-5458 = 1.33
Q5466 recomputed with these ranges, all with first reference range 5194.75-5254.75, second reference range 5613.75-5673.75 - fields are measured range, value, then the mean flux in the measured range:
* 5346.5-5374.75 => -4.72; 16.6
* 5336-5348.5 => -1.66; 15.9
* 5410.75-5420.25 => -2.53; 18.7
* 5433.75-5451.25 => -4.22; 18.6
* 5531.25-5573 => -2.61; 17.1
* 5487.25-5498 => -1.29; 17.3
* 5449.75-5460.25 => 1.16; 13.4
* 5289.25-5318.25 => -3.68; 15.4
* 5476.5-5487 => -1.03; 16.9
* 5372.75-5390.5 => -4.65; 18.2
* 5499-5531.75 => 0.77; 15.3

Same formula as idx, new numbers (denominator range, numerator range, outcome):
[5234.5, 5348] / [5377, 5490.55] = 1.17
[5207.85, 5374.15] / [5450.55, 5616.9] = 1.11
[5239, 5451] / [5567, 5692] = 1.05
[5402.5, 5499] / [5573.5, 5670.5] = 0.99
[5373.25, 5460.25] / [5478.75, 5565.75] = 0.93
